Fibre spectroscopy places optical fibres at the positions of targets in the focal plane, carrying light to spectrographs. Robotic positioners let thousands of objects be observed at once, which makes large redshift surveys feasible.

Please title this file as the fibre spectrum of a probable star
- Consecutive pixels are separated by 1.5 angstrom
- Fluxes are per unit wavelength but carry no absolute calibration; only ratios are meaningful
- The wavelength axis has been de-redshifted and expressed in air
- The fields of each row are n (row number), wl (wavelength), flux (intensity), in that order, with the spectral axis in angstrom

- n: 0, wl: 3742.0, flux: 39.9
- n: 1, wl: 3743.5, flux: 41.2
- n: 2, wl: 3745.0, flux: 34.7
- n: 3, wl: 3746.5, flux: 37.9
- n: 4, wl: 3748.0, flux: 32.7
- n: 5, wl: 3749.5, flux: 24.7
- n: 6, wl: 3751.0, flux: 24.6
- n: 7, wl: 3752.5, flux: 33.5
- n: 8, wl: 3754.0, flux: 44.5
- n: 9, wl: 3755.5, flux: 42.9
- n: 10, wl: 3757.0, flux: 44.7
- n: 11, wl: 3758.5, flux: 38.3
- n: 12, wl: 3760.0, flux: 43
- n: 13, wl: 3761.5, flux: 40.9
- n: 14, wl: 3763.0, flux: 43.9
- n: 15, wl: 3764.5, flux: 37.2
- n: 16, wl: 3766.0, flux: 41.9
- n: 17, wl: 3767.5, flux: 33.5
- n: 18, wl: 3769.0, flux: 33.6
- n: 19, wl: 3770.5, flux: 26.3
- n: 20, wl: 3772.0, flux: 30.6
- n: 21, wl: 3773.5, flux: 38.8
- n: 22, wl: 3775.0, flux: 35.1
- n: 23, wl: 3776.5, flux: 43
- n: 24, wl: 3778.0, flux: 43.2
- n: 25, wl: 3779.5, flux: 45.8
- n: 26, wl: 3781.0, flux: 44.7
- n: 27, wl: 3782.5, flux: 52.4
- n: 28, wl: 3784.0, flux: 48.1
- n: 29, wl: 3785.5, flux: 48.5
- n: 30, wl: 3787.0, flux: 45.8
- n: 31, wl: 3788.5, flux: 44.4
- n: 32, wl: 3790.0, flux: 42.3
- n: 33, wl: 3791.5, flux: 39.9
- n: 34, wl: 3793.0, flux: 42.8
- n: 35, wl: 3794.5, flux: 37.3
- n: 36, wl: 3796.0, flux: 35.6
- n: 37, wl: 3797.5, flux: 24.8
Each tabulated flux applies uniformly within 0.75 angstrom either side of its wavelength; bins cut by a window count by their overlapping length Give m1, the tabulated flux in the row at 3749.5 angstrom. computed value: 24.7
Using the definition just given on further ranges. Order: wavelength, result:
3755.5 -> 42.9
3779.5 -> 45.8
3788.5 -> 44.4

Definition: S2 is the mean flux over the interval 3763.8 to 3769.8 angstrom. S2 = 36.5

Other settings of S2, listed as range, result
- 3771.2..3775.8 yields 34.8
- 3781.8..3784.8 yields 50.2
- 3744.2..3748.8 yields 35.1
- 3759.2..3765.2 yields 41.3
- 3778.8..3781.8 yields 45.4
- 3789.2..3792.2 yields 41.2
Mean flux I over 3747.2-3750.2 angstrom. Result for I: 28.9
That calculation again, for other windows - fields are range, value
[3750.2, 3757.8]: 38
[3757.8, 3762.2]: 40.8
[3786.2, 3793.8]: 43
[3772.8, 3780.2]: 41.2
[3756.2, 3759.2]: 41.6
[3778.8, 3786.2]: 47.9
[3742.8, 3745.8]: 37.9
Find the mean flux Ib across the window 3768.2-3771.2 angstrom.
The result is 30.1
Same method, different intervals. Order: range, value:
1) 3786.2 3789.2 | 45.2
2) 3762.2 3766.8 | 40.9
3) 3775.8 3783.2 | 45.8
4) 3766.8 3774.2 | 32.5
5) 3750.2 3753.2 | 28.9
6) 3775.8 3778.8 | 43.1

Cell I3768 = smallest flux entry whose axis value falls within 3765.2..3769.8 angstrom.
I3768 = 33.5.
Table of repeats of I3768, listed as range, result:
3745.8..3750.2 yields 24.7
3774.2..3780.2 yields 35.1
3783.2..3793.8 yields 39.9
